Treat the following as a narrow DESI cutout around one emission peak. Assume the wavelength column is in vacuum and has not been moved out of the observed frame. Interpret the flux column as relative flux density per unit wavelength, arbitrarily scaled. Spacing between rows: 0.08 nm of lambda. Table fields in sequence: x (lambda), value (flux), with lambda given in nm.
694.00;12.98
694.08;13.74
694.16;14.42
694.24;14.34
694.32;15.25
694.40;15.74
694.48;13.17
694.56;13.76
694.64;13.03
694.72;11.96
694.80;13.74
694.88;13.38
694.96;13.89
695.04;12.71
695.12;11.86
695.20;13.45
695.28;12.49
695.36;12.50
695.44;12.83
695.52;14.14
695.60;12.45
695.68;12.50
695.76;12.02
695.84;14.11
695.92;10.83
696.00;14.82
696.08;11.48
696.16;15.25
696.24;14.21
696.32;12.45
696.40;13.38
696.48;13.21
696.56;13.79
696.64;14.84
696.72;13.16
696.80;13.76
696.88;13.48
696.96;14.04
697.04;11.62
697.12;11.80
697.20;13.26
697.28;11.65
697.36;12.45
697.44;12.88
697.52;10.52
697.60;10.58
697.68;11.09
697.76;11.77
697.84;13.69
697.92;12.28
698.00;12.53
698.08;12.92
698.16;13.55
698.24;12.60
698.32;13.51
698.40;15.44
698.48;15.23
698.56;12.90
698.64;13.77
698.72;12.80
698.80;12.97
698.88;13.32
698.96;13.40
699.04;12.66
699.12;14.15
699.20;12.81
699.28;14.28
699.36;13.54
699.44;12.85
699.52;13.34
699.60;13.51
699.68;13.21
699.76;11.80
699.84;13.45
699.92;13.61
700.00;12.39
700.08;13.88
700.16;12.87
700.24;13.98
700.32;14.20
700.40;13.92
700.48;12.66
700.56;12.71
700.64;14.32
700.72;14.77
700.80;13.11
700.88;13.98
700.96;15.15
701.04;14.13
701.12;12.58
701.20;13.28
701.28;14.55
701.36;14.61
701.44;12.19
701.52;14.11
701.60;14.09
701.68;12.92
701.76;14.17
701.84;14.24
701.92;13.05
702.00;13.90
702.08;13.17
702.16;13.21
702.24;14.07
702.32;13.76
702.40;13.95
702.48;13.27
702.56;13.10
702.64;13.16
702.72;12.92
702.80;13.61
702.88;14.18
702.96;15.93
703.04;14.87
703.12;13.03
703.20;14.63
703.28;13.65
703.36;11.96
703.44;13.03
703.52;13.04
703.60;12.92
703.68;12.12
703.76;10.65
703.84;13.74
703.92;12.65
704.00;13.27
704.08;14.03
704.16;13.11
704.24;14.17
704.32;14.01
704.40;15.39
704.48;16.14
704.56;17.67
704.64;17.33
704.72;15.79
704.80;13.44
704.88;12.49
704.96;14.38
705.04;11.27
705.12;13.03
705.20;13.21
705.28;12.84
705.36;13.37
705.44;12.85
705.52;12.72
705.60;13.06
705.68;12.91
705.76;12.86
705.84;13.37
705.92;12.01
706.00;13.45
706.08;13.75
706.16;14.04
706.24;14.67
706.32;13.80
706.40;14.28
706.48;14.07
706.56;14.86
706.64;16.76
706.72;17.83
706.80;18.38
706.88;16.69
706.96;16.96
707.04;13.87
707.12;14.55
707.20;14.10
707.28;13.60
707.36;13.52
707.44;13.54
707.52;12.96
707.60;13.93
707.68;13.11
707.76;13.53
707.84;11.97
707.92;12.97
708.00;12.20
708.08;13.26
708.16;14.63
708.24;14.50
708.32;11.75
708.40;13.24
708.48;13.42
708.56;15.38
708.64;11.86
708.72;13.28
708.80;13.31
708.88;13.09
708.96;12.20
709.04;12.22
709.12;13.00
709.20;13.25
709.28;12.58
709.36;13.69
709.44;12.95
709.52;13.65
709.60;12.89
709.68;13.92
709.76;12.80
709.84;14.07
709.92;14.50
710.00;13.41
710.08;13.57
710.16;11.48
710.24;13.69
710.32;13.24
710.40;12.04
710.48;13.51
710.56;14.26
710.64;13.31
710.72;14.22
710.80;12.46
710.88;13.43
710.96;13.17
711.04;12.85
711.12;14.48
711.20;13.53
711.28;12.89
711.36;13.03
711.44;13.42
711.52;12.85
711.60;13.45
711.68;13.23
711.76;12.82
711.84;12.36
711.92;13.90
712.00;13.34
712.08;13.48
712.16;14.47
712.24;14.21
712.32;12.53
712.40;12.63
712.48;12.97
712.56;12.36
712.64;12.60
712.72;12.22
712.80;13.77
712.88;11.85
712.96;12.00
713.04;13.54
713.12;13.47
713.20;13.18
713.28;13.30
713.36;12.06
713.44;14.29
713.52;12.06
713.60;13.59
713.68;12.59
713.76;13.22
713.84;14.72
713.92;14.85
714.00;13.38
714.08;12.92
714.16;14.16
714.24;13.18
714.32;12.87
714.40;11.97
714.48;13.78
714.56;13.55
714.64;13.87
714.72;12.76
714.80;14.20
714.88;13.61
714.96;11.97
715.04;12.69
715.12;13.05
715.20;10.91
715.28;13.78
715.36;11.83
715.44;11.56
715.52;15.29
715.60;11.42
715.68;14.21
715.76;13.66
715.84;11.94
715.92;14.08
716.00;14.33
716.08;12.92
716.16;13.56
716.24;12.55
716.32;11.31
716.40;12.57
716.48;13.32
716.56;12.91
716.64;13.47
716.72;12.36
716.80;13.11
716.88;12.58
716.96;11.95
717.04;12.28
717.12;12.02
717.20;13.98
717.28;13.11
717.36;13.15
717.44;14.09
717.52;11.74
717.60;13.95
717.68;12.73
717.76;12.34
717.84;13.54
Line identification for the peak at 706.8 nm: [N II] 6583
